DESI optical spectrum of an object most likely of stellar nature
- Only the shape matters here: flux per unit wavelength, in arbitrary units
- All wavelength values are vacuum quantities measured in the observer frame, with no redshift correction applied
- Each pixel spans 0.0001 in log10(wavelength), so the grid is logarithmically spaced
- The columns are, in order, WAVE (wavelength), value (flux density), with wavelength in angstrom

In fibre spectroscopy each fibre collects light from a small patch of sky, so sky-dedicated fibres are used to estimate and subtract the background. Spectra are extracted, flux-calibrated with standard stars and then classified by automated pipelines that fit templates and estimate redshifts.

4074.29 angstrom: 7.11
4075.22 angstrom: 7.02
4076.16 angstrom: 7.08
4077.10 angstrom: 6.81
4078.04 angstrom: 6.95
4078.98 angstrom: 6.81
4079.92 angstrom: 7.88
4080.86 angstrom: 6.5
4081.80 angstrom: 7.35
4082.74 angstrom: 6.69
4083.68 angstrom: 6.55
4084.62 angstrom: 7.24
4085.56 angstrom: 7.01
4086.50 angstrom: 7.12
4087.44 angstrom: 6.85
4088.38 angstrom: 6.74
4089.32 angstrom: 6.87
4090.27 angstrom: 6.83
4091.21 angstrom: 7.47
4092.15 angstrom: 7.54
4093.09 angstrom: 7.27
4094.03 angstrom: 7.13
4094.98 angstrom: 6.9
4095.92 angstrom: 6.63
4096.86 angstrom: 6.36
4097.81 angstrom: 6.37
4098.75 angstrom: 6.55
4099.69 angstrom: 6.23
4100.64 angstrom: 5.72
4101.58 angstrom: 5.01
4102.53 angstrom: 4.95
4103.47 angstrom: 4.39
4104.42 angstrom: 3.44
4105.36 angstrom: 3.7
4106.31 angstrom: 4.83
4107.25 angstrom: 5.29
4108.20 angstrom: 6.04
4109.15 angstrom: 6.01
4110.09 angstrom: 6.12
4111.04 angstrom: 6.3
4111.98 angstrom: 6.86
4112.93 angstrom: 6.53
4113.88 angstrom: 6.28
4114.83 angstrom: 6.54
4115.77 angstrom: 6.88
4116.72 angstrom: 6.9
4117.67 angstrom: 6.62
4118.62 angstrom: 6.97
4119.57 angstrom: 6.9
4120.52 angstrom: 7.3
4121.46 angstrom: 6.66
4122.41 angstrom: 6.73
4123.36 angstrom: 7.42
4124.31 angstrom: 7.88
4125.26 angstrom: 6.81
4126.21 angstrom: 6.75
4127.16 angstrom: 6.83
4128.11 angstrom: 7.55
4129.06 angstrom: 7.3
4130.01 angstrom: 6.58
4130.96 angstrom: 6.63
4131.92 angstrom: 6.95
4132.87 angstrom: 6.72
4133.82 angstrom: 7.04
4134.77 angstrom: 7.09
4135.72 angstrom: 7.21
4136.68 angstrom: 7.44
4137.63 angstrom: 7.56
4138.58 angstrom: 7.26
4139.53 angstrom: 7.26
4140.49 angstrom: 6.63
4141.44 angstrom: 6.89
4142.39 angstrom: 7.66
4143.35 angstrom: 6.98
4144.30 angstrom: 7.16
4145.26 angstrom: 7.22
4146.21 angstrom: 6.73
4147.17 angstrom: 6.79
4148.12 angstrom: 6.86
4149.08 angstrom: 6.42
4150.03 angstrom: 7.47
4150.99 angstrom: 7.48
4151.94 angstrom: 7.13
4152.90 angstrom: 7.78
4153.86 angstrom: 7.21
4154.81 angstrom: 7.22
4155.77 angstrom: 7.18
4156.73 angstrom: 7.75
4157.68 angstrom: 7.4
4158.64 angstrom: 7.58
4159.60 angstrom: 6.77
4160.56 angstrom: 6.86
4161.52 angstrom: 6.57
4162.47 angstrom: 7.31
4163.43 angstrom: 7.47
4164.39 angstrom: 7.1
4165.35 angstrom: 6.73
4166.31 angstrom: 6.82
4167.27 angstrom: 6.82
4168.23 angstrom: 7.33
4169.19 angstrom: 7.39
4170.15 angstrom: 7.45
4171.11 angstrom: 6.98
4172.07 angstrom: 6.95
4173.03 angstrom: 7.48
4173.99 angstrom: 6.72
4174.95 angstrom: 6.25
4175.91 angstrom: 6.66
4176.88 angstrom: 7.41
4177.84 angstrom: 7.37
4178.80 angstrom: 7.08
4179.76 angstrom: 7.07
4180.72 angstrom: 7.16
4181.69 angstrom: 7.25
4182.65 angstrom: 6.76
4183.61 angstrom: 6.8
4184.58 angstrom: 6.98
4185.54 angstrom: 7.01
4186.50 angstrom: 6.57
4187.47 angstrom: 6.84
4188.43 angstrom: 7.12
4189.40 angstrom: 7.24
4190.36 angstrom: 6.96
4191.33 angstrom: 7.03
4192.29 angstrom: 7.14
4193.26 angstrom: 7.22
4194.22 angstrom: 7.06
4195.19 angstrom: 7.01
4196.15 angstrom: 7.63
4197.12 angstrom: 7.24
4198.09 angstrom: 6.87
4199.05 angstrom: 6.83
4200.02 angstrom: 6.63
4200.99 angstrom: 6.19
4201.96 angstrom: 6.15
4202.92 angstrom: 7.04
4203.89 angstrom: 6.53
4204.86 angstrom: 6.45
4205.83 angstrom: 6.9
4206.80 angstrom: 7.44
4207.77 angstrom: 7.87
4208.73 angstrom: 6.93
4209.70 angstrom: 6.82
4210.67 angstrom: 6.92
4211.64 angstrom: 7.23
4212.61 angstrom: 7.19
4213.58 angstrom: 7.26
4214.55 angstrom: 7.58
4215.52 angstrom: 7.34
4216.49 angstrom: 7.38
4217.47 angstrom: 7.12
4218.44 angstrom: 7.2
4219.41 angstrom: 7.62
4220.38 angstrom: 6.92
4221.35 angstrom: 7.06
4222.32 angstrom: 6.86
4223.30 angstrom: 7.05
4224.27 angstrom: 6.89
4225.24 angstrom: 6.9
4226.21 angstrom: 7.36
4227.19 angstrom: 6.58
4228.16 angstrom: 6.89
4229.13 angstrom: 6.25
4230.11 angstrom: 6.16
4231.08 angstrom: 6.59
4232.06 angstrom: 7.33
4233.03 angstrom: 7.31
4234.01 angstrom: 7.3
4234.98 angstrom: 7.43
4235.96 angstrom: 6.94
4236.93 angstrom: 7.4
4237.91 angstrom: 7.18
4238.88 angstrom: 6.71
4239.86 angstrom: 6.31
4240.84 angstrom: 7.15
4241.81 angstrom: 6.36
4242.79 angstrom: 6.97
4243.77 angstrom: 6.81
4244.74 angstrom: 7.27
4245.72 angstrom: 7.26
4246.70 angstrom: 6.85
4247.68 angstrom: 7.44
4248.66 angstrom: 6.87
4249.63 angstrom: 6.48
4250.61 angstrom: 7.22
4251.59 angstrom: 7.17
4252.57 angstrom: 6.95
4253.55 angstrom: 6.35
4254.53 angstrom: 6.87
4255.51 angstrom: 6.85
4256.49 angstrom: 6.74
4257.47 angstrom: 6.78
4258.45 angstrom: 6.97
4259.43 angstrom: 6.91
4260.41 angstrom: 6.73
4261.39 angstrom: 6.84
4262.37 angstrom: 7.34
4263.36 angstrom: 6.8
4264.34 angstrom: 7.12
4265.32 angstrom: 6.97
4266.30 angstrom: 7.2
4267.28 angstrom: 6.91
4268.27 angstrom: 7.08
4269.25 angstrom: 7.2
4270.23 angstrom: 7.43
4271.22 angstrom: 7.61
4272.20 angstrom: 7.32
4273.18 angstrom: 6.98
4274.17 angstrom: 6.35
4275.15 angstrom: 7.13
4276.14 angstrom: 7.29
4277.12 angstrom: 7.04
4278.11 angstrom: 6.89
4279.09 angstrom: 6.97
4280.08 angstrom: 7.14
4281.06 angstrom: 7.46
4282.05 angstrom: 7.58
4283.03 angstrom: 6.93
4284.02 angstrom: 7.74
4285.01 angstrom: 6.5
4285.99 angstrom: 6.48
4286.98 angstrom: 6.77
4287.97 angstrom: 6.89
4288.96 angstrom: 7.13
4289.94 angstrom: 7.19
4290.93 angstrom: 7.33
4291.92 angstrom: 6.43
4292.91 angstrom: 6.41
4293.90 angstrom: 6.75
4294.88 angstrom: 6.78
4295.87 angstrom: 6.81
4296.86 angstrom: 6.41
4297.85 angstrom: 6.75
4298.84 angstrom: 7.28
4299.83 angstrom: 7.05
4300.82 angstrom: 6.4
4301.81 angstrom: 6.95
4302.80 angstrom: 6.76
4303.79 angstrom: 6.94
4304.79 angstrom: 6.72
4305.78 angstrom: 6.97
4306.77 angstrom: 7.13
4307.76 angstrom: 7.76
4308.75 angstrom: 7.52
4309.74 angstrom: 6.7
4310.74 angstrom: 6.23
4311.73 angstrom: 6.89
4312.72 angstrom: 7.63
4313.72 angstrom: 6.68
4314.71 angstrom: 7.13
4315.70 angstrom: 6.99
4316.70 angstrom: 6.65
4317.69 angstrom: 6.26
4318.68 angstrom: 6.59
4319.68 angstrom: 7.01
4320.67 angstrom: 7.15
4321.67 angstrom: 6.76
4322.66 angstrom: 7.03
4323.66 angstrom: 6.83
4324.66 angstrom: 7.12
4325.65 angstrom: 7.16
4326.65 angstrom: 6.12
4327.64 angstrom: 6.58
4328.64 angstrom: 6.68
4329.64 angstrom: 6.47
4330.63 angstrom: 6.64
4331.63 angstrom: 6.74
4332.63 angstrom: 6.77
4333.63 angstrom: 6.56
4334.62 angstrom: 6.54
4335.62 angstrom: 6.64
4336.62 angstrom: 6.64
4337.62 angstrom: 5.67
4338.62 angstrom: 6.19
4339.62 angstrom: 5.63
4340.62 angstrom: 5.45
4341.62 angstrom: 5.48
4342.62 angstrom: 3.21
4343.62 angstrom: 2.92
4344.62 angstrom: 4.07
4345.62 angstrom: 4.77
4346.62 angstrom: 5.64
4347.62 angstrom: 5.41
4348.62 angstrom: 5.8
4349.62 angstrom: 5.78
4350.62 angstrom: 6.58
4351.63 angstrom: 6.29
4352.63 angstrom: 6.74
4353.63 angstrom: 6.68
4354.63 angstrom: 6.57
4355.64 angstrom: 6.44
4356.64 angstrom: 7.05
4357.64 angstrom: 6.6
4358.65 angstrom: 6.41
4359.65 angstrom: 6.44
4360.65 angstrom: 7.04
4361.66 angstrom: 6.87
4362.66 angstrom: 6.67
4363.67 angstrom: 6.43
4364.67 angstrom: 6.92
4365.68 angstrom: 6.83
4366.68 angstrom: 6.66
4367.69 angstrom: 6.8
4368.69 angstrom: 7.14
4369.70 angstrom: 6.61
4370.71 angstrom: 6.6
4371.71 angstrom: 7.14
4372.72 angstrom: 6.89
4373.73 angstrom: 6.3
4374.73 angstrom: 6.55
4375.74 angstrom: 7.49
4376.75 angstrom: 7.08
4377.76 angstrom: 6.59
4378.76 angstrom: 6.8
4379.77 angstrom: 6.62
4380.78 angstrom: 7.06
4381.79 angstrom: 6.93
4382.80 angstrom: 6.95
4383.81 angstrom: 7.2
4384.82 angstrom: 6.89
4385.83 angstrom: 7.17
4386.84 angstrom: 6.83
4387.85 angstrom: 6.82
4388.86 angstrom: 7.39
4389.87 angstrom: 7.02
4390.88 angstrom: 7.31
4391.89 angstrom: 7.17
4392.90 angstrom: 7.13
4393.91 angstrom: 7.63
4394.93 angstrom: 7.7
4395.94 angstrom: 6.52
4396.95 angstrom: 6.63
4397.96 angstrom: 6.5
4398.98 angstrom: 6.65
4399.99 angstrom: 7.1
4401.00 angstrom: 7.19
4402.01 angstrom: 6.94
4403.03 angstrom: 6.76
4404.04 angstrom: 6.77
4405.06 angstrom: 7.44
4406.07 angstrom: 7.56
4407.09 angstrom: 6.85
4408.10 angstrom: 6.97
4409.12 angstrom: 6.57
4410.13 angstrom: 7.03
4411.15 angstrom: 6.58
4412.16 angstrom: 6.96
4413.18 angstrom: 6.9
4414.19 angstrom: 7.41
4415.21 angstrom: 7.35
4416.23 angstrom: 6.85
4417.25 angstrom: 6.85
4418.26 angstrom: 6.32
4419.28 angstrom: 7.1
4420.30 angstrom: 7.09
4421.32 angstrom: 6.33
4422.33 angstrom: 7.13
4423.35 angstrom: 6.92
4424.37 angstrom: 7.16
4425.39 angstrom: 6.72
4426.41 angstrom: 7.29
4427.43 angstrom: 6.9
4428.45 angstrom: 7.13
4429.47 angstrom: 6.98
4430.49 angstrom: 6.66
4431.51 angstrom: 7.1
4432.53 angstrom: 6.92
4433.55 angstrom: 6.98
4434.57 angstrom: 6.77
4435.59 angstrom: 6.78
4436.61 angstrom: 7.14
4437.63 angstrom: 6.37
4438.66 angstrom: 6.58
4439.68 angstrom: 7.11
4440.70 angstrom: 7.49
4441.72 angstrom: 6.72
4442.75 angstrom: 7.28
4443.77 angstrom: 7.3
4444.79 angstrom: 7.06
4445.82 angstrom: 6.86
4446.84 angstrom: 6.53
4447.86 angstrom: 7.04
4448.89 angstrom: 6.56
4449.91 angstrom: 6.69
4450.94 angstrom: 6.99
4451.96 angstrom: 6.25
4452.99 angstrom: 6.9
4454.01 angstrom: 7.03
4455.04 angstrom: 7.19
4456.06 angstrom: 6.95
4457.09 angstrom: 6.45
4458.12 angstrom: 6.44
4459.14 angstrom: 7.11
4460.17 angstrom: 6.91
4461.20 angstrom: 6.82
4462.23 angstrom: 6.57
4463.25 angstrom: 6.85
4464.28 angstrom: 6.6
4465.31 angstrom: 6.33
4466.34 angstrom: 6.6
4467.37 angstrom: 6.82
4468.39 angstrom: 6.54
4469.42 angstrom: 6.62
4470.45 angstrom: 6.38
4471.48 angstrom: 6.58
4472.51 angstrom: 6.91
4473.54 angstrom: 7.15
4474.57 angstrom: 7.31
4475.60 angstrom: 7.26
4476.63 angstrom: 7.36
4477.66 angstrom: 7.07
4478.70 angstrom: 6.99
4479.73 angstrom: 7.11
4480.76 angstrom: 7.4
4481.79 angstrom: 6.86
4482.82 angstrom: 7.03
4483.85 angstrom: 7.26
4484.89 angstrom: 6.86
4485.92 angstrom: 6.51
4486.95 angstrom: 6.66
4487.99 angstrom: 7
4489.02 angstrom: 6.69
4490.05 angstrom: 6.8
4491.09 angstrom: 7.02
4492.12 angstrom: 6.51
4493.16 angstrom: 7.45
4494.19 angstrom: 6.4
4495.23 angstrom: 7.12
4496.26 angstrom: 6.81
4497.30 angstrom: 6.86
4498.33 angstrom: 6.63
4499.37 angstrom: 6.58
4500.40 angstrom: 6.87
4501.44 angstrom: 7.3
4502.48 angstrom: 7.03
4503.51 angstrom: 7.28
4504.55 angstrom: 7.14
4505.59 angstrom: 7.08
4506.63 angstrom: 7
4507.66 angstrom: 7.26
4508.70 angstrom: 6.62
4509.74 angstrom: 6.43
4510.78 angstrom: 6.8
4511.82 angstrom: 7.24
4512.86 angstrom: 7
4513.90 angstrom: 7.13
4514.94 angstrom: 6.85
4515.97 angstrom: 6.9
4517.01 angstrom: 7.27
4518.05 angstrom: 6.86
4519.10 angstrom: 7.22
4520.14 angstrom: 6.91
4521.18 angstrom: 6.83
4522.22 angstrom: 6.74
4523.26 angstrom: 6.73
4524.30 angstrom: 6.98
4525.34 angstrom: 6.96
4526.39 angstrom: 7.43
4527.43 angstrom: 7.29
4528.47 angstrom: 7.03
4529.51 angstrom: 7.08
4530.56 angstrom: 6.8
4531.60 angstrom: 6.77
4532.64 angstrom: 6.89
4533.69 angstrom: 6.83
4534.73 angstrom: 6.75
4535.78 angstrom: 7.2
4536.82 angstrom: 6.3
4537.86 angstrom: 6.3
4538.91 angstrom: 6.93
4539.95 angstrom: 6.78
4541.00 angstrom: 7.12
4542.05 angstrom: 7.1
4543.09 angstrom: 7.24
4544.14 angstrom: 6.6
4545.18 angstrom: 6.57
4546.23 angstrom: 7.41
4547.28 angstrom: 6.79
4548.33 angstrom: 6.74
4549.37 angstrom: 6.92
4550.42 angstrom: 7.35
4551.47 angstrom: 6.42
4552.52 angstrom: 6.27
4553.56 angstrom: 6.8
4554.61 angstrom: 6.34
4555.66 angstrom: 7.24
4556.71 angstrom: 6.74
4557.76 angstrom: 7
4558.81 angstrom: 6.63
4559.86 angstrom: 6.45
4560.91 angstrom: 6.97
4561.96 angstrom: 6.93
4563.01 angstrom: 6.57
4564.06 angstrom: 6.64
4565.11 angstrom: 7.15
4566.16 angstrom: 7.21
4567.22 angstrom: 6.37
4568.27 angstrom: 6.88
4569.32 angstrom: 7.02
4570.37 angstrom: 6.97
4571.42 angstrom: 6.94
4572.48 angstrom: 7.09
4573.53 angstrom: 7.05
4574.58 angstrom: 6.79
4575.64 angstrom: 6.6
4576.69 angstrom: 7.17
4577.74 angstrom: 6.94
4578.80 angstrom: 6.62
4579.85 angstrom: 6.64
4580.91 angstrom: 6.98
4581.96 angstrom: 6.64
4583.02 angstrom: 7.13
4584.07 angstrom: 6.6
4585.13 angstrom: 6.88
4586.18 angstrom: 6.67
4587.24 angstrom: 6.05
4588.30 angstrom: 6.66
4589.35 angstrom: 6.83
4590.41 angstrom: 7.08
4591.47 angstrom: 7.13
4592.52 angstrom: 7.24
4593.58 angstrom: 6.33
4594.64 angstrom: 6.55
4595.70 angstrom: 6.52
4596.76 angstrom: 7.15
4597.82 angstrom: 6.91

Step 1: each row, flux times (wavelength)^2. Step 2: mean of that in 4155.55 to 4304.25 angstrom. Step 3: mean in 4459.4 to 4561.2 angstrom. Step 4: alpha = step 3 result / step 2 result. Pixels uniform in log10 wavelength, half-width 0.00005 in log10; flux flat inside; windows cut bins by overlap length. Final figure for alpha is 1.12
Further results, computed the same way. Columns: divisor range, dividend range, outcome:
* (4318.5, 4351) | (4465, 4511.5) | 1.22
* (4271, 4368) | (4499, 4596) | 1.15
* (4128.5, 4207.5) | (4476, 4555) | 1.15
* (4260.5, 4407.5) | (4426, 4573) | 1.10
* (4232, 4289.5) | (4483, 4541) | 1.10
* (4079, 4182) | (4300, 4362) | 1.03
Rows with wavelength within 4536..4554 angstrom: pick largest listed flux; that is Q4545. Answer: 7.41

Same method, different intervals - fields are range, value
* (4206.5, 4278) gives 7.87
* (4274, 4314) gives 7.76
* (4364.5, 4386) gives 7.49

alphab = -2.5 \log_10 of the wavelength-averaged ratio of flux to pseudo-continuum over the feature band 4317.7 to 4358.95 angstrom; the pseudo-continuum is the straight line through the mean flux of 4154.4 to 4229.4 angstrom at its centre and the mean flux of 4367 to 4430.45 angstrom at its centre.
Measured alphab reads 0.132 mag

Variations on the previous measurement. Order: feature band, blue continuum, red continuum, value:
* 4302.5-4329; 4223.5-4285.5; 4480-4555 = 0.013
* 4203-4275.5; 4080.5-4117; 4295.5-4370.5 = -0.096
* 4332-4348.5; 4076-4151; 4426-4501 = 0.233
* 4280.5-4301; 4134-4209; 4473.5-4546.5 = 0.016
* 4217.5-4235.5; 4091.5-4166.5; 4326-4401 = -0.056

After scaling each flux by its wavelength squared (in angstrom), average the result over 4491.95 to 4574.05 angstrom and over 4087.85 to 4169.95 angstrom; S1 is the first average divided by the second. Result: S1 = 1.23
